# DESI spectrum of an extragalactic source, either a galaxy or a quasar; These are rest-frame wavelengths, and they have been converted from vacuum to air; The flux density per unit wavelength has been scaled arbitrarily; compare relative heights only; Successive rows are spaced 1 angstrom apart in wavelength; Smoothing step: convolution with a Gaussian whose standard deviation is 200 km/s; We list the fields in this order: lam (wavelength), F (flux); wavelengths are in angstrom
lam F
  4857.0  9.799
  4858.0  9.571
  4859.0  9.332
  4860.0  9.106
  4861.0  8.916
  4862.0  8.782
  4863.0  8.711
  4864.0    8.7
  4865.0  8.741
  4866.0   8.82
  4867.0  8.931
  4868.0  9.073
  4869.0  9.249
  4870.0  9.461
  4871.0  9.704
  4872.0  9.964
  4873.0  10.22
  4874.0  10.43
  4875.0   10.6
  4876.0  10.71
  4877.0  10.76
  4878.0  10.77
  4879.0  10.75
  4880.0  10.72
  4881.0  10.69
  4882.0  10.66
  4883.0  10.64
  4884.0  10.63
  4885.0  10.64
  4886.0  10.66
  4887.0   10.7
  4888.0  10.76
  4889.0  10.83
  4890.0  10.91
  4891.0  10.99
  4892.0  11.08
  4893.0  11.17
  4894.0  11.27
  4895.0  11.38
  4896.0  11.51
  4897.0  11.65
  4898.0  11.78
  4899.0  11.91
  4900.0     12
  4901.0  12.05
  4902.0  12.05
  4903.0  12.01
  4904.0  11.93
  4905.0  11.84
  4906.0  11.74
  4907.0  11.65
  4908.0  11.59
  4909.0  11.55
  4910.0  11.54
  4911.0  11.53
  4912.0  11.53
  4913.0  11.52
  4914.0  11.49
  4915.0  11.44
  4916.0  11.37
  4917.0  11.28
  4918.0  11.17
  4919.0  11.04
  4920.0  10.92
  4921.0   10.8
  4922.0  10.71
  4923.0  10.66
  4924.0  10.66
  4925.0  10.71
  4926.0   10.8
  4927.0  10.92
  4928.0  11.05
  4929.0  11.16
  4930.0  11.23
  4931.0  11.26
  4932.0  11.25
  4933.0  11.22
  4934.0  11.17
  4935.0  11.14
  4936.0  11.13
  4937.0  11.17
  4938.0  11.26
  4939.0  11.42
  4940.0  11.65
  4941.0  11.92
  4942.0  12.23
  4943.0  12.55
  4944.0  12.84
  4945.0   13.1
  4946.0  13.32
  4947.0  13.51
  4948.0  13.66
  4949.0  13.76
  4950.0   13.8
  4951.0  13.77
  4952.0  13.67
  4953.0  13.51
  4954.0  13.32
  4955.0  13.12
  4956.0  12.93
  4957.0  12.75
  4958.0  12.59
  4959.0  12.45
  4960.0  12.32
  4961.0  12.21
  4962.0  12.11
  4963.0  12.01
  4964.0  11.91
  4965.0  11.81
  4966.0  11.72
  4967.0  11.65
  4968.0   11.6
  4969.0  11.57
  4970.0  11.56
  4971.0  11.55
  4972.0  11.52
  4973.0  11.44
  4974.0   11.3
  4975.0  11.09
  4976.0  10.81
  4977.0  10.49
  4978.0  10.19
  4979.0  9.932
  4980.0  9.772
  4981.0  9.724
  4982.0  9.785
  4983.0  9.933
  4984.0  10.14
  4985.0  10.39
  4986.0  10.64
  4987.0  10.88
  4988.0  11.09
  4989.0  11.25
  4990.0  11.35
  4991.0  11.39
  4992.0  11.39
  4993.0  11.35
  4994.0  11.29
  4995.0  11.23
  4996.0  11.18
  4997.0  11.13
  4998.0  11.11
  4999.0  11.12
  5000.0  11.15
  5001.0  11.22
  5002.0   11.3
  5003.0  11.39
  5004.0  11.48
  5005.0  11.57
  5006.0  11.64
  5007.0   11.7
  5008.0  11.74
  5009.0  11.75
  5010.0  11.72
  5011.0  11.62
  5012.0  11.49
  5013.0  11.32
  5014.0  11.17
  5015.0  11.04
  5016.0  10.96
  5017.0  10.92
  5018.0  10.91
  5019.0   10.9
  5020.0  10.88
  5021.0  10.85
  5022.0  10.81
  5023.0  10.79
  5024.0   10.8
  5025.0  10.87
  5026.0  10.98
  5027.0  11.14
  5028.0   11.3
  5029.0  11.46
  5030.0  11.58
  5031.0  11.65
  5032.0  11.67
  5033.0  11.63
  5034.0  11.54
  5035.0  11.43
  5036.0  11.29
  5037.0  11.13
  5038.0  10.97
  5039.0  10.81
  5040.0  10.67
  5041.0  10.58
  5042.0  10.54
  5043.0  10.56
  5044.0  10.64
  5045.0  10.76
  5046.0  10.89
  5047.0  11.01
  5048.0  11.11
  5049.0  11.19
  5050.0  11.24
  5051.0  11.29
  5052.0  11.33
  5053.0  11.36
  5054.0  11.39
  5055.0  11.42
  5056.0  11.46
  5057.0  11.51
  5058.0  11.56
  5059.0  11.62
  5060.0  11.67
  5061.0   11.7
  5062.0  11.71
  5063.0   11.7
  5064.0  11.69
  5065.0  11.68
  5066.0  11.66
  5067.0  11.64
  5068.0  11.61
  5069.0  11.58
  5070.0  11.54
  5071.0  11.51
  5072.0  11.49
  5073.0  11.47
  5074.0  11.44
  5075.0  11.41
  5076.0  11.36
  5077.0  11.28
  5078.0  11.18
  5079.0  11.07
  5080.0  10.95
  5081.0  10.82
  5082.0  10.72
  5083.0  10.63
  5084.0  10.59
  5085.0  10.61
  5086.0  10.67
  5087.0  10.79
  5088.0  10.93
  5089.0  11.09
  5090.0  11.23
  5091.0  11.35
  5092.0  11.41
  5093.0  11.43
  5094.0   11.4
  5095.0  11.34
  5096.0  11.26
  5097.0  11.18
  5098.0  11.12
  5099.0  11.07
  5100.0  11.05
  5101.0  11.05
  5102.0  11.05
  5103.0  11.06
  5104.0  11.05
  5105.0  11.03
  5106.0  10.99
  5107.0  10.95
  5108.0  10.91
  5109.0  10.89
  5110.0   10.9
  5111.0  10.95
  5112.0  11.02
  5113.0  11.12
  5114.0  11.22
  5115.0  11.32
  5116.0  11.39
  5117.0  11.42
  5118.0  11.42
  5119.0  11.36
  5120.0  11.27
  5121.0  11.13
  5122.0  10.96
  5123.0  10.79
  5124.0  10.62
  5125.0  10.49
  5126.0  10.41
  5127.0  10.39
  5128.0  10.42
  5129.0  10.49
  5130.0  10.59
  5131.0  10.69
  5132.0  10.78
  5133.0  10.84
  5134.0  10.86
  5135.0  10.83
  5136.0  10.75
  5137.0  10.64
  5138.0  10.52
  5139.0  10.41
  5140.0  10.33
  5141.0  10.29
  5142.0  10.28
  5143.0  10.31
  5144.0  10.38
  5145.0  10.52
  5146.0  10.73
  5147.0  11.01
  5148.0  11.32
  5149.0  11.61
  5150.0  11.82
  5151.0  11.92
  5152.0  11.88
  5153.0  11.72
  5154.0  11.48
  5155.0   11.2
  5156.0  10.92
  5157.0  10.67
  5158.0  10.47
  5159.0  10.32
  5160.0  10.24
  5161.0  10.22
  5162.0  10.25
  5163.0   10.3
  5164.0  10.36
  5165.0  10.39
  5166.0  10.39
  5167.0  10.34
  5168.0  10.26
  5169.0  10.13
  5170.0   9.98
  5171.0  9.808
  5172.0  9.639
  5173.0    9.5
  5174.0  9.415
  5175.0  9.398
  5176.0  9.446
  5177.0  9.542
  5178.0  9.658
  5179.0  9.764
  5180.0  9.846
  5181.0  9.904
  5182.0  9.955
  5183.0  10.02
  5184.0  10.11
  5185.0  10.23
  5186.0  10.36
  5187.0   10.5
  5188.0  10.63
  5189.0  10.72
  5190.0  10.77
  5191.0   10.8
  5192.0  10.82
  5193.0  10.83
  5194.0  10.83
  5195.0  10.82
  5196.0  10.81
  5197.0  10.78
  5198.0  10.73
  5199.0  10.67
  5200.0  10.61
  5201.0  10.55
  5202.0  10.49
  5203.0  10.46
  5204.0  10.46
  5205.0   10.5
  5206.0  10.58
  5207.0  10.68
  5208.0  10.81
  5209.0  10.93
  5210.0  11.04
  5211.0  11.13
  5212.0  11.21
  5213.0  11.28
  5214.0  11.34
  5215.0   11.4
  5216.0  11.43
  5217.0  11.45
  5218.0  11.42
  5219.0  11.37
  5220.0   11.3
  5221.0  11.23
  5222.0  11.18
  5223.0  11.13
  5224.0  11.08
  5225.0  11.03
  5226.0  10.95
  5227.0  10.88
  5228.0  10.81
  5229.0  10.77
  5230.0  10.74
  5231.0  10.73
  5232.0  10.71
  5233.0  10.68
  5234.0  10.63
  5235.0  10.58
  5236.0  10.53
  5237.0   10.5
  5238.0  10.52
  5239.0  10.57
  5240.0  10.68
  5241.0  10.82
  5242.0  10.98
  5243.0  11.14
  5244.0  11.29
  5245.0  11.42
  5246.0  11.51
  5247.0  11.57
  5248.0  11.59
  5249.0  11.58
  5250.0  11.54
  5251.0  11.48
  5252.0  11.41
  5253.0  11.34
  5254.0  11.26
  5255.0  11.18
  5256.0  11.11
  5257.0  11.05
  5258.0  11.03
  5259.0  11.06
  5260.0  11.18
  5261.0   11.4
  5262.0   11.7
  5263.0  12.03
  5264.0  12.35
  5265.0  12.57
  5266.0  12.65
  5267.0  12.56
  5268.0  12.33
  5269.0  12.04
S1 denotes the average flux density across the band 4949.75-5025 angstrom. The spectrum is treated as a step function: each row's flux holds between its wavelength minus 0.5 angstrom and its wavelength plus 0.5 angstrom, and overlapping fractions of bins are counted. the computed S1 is 11.4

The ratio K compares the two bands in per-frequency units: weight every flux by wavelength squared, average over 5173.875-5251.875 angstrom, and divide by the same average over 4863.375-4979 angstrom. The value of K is 1.06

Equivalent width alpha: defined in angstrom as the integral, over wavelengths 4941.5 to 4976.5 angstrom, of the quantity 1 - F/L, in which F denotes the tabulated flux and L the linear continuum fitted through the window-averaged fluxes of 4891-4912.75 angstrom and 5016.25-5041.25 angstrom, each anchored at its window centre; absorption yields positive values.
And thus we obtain -3.16 angstrom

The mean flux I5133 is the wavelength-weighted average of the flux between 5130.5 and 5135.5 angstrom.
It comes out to 10.8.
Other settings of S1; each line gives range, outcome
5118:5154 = 10.9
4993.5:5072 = 11.3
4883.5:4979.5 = 11.7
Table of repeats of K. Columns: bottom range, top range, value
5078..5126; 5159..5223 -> 0.99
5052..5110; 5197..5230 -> 1.03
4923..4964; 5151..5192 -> 0.93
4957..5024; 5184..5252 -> 1.06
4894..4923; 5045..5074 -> 1.06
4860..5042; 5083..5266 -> 1.05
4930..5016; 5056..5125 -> 1.01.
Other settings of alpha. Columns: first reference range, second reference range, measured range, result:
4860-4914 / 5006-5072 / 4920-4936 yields -0.2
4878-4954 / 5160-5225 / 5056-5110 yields -1.4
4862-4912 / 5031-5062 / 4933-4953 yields -2.8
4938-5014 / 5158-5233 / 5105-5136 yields 0.1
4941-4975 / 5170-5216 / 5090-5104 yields 0.1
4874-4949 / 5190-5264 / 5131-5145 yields 0.7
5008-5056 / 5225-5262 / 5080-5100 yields 0.2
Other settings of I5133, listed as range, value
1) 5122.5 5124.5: 10.7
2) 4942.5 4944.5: 12.7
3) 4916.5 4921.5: 11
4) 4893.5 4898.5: 11.5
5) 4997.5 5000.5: 11.1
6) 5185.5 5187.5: 10.4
